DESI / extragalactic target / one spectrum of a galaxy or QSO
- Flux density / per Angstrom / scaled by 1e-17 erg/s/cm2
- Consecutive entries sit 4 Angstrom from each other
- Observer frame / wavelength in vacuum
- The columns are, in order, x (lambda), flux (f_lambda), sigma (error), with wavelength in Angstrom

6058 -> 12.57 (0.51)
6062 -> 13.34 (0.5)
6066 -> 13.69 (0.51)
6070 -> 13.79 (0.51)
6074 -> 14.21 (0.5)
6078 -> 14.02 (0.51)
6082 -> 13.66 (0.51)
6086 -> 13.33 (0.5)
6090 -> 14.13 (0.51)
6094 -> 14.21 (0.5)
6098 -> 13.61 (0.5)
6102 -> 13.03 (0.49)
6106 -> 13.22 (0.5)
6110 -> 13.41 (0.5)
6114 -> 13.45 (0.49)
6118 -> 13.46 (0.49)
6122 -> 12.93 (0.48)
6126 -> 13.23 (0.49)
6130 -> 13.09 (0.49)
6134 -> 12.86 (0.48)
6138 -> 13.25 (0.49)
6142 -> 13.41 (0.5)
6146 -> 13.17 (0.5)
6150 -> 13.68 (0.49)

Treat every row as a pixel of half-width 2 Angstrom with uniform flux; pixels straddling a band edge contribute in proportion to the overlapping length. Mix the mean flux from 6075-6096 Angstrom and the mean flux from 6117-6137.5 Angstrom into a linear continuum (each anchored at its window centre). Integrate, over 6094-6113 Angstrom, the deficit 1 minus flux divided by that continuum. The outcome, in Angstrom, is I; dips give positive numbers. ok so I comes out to 0.2 Angstrom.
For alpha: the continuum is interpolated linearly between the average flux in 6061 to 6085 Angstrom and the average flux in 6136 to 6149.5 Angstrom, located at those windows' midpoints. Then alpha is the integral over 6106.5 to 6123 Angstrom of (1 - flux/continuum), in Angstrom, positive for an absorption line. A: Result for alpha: 0.2 Angstrom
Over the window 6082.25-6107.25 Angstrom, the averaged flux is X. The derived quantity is 13.6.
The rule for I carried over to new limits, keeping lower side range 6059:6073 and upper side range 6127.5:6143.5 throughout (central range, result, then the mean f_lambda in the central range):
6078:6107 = -0.49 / 13.6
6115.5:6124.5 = 0.02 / 13.2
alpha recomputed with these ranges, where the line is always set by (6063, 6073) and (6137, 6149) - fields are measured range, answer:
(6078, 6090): 0.0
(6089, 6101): -0.3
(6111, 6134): 0.4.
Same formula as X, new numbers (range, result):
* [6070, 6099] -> 13.9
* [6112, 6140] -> 13.2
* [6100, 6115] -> 13.3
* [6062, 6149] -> 13.5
